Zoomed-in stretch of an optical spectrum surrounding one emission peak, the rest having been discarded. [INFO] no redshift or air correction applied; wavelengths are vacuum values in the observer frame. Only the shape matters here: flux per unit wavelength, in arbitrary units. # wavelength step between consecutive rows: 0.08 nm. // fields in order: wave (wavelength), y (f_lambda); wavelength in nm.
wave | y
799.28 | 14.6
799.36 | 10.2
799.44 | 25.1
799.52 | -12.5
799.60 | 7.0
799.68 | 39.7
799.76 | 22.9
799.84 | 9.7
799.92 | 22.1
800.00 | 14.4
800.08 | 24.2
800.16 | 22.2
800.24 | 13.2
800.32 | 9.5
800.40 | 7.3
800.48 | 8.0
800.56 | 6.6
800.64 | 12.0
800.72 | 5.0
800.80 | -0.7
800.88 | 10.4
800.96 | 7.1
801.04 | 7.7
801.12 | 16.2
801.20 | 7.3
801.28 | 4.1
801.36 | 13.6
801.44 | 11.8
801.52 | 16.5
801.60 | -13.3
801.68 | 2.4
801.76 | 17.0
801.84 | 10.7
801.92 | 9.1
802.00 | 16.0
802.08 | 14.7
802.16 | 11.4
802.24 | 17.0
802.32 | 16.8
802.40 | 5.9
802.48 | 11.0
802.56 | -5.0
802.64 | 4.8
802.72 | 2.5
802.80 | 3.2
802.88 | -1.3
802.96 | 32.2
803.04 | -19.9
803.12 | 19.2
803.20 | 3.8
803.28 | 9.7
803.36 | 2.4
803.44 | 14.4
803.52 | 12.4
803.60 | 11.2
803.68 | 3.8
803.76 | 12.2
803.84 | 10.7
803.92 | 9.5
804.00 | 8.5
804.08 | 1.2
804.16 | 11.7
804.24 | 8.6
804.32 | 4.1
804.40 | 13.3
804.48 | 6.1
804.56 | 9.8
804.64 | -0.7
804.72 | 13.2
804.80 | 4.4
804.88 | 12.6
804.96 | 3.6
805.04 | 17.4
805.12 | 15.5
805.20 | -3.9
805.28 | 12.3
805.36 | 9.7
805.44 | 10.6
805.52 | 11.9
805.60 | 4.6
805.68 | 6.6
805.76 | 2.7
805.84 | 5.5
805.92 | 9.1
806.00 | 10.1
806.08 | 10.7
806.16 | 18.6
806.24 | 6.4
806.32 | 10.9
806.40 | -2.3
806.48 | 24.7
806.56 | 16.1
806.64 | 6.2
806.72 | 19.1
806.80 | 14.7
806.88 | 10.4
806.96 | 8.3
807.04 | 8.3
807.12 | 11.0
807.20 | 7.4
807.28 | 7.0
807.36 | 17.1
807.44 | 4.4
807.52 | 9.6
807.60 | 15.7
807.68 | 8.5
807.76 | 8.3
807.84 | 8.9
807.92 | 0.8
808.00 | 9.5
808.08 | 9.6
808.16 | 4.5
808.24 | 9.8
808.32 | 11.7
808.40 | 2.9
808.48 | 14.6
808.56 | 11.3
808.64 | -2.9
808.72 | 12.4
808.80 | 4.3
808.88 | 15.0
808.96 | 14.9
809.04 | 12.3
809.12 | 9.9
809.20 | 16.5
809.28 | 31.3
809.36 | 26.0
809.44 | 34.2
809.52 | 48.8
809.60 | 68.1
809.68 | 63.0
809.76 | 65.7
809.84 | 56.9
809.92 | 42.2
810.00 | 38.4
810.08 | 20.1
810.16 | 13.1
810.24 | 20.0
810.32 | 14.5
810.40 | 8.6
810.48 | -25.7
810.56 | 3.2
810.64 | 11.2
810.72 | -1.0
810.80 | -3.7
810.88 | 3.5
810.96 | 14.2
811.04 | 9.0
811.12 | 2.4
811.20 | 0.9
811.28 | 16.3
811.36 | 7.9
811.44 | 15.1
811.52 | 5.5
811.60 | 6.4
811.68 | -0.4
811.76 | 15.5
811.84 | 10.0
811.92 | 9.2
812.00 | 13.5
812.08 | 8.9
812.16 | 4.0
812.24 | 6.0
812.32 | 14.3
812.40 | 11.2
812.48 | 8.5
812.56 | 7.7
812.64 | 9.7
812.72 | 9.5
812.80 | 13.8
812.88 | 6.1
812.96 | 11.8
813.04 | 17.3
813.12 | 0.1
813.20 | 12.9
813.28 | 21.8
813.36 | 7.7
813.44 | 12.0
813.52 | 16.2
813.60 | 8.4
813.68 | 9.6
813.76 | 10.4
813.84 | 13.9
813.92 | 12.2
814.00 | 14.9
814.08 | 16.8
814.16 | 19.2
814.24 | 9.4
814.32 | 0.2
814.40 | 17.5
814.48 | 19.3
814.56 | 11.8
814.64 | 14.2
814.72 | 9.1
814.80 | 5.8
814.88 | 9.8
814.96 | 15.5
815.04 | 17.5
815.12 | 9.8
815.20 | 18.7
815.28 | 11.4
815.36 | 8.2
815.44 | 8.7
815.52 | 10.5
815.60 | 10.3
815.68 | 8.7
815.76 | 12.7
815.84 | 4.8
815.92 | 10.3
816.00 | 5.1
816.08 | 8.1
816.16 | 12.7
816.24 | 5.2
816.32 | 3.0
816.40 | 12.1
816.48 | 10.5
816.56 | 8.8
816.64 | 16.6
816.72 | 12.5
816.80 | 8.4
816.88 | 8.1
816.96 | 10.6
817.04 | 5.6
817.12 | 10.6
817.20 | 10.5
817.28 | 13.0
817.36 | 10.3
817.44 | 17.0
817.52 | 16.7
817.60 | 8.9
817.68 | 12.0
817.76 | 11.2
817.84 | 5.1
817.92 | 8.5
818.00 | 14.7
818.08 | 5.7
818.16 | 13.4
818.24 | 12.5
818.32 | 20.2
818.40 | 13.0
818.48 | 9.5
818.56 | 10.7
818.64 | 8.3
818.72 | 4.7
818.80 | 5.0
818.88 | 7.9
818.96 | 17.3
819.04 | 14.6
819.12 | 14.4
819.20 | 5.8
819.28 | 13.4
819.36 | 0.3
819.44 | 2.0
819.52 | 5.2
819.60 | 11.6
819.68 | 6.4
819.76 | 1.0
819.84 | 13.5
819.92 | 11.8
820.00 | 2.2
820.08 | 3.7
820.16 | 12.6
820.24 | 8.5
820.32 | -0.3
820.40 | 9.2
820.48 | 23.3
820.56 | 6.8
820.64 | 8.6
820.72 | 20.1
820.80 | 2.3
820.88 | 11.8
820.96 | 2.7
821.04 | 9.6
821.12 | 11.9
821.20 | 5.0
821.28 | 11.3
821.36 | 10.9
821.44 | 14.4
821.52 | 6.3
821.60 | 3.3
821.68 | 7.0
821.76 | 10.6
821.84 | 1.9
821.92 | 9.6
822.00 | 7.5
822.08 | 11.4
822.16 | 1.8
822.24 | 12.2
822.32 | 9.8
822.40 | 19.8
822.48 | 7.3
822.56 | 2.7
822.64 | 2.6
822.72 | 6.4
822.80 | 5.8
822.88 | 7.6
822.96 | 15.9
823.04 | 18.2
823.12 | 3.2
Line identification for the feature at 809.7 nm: H-gamma 4340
